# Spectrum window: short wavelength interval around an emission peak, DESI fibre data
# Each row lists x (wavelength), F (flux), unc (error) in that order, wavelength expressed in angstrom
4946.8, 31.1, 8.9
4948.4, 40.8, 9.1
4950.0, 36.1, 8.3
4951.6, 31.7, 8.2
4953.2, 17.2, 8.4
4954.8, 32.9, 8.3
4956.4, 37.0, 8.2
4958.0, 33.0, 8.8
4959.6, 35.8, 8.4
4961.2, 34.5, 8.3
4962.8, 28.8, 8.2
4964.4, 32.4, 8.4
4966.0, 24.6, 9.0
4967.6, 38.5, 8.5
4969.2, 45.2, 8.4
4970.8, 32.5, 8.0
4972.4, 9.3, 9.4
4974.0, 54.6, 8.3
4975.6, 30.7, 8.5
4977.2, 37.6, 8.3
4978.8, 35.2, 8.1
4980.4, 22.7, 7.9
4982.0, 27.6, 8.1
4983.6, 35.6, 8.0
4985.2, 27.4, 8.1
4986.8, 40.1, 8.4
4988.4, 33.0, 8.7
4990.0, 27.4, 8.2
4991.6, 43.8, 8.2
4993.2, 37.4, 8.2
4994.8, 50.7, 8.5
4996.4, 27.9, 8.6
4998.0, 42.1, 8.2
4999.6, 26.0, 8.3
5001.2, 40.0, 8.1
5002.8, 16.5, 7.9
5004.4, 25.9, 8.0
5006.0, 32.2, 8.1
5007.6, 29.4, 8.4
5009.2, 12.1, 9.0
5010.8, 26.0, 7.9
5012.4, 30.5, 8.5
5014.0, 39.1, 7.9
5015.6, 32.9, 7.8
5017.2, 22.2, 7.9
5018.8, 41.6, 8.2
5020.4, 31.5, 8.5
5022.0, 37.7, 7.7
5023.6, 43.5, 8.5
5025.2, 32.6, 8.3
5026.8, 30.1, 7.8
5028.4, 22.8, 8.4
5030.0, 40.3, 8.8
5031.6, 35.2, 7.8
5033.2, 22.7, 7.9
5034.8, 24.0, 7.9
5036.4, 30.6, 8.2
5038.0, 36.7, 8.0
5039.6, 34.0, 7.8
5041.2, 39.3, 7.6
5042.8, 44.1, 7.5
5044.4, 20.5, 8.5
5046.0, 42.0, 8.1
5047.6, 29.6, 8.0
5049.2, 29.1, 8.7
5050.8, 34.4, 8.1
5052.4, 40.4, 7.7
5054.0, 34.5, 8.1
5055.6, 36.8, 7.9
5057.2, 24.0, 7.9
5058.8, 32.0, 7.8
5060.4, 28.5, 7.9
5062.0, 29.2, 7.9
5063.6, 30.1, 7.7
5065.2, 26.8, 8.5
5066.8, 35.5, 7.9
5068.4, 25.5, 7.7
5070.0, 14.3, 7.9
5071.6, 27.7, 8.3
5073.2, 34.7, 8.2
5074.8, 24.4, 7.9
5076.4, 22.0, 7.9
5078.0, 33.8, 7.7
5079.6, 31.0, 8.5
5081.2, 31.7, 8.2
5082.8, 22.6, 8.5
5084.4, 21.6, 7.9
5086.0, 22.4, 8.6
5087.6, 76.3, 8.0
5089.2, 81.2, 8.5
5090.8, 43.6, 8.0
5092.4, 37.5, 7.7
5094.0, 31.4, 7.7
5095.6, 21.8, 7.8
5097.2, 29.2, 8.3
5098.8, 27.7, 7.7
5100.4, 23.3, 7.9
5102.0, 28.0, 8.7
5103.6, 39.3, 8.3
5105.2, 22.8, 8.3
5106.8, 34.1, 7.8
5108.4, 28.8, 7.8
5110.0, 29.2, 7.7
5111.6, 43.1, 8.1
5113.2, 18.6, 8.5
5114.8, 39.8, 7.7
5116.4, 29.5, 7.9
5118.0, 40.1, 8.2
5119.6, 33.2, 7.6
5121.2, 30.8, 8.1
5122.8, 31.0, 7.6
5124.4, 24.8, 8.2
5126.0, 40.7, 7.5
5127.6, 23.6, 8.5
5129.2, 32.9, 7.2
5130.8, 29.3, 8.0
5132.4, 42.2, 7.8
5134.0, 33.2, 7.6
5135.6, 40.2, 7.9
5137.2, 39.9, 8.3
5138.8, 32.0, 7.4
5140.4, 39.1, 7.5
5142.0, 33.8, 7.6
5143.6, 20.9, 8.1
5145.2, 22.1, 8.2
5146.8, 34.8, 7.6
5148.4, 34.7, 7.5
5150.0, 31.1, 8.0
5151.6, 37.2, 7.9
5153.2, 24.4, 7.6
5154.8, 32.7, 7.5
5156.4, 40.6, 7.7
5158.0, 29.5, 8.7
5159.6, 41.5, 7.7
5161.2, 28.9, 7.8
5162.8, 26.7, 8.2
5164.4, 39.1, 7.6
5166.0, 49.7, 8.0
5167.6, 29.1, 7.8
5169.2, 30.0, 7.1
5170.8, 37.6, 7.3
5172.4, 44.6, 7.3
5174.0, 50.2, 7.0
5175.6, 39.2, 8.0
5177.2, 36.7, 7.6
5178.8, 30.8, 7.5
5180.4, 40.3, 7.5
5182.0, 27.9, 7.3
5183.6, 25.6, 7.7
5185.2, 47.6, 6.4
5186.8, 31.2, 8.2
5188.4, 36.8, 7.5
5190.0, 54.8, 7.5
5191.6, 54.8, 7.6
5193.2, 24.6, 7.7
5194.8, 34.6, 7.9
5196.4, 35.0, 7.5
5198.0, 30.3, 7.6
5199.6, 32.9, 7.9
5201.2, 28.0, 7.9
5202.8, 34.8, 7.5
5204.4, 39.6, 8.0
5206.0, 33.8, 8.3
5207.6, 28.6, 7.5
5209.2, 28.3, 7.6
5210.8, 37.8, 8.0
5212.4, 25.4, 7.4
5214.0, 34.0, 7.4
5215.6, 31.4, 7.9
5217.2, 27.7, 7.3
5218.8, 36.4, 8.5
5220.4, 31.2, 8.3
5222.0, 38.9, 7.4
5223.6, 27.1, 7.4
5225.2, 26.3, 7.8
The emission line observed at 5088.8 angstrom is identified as H-beta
